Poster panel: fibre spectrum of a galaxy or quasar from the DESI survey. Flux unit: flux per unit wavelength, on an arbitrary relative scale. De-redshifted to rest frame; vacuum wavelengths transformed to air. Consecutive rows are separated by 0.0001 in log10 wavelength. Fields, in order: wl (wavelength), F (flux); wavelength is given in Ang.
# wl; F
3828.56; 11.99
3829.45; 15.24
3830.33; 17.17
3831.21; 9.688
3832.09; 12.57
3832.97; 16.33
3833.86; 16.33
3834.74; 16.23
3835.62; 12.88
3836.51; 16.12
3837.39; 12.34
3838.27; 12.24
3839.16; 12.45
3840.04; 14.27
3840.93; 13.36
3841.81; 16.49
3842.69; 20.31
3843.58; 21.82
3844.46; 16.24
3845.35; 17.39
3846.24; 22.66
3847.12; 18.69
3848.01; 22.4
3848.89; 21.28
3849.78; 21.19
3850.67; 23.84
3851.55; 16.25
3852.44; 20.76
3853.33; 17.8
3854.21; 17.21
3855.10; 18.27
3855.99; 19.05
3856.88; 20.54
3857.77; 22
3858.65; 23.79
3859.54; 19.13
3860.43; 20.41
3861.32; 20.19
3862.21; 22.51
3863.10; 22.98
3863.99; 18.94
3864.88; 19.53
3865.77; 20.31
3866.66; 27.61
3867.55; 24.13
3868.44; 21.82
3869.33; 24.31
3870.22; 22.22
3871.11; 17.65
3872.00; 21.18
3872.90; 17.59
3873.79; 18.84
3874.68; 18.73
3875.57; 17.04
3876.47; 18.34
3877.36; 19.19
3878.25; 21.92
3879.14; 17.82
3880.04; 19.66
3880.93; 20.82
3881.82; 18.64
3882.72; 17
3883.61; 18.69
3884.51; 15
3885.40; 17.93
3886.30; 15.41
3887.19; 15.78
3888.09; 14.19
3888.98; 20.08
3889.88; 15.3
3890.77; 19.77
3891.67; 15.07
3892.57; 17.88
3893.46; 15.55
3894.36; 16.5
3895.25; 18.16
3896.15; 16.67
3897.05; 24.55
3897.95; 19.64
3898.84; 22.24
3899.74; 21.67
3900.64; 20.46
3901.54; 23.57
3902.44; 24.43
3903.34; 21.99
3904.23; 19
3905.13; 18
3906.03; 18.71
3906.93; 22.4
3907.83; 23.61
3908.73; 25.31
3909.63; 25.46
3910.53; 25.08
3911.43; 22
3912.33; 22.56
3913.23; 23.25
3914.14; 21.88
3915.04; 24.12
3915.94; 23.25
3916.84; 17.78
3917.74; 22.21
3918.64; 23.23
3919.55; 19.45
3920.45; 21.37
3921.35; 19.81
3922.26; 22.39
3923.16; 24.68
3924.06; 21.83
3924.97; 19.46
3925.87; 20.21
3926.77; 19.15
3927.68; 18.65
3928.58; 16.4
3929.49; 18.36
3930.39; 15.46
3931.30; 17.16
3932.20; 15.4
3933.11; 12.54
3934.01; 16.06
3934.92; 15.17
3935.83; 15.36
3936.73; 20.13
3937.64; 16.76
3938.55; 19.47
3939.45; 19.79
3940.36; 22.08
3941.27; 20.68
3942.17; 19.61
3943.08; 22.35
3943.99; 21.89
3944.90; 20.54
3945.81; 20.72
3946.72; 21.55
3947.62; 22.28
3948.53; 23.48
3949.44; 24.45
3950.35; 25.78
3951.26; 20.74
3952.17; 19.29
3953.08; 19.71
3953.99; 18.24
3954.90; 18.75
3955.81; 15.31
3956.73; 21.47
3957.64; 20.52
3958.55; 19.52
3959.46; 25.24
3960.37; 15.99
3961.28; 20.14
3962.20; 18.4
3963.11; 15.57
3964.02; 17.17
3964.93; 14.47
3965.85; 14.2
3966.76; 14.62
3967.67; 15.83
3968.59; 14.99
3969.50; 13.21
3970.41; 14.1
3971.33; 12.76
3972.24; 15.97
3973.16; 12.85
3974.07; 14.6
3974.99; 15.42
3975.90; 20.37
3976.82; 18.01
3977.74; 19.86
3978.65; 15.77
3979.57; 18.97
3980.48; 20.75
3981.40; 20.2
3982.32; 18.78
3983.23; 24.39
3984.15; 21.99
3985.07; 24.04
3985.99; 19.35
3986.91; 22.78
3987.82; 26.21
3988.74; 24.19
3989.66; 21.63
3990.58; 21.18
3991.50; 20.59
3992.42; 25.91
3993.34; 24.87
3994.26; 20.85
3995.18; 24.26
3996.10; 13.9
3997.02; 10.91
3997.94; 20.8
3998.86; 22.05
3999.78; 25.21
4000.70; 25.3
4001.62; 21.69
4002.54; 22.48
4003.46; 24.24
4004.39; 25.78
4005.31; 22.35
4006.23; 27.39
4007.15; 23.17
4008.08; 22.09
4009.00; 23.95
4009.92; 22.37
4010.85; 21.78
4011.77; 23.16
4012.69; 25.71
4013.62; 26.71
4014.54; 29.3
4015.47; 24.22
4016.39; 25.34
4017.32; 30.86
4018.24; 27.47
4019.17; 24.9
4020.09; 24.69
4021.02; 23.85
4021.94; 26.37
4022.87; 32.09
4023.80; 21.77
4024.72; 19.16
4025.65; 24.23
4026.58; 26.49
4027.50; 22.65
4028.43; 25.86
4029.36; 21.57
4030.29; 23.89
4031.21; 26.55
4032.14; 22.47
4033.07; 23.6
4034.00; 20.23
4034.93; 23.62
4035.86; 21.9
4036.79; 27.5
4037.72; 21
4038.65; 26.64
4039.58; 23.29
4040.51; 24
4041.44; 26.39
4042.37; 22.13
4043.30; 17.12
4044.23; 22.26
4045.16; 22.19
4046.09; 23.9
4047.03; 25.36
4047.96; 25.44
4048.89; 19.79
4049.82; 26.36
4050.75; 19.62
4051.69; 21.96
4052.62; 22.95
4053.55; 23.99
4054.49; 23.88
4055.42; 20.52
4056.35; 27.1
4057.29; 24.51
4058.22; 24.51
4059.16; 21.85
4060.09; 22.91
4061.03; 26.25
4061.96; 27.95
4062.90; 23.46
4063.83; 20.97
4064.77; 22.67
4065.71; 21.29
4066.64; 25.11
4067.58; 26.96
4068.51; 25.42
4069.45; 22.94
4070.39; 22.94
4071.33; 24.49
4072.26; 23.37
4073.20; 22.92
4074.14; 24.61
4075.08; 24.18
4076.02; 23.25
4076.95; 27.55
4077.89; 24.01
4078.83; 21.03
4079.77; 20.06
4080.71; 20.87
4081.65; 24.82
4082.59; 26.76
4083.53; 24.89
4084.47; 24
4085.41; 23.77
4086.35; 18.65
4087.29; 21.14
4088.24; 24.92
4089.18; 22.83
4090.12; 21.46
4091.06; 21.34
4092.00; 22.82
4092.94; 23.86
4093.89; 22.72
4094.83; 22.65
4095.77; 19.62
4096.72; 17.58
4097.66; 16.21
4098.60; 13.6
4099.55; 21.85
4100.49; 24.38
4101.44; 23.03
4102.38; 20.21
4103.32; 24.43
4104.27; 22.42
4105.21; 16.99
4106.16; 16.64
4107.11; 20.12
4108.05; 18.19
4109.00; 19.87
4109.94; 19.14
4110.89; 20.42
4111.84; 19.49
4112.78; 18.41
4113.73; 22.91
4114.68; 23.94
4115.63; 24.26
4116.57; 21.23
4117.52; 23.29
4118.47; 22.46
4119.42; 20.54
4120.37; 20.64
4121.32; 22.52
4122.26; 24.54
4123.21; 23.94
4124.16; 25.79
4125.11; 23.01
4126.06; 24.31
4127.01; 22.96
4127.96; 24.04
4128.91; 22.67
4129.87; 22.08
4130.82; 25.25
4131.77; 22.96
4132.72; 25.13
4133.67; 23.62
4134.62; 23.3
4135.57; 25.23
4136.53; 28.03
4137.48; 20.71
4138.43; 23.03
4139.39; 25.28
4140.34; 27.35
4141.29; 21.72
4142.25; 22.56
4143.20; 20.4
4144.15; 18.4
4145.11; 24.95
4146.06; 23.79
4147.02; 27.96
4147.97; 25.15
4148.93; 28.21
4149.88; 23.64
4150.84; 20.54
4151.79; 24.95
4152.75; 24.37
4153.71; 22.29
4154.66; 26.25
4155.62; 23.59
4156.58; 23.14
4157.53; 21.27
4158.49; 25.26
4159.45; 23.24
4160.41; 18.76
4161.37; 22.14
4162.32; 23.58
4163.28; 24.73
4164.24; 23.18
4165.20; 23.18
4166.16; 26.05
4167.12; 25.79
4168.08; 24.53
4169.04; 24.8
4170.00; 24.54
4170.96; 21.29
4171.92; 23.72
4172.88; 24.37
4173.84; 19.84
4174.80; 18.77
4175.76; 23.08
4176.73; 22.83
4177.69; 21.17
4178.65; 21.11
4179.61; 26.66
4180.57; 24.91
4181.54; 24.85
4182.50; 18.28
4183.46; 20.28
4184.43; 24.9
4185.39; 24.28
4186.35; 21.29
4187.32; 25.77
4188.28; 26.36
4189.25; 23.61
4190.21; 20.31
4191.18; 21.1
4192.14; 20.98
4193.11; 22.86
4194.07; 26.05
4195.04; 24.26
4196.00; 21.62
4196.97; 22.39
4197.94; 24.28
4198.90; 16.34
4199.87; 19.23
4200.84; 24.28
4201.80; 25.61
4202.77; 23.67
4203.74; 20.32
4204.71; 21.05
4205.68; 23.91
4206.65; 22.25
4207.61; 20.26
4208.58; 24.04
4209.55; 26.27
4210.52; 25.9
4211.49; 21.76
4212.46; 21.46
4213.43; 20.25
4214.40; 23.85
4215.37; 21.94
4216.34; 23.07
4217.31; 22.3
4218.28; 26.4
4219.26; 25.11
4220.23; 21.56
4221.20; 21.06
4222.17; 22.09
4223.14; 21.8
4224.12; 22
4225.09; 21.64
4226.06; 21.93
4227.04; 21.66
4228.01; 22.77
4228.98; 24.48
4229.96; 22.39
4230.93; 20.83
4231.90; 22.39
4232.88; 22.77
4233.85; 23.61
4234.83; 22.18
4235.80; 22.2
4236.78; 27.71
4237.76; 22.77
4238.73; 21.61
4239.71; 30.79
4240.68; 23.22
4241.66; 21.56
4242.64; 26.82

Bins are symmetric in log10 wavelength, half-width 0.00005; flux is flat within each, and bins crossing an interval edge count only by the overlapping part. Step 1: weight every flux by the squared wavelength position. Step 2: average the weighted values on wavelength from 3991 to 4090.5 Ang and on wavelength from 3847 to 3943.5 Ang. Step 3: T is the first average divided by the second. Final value 1.28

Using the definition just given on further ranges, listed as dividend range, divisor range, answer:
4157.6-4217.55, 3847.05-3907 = 1.35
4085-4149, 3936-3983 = 1.29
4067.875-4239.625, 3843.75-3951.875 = 1.29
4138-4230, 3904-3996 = 1.31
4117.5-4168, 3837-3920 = 1.36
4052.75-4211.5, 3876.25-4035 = 1.21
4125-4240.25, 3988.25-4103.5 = 1.07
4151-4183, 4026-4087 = 1.04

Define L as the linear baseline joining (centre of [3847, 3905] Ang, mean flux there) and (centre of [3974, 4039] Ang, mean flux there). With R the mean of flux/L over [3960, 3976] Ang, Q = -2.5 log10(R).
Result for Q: 0.38 mag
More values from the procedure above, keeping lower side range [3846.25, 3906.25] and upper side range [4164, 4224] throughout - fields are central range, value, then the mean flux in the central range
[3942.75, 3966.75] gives 0.04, 19.8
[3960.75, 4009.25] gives 0.05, 19.8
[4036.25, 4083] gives -0.10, 23.6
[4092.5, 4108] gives 0.08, 20.3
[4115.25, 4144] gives -0.05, 23.4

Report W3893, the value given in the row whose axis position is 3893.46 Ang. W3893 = 15.55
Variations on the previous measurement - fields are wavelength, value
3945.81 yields 20.72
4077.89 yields 24.01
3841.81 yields 16.49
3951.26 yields 20.74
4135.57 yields 25.23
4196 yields 21.62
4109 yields 19.87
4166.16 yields 26.05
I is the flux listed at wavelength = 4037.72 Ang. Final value 21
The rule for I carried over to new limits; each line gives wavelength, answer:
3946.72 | 21.55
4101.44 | 23.03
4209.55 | 26.27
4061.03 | 26.25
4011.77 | 23.16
